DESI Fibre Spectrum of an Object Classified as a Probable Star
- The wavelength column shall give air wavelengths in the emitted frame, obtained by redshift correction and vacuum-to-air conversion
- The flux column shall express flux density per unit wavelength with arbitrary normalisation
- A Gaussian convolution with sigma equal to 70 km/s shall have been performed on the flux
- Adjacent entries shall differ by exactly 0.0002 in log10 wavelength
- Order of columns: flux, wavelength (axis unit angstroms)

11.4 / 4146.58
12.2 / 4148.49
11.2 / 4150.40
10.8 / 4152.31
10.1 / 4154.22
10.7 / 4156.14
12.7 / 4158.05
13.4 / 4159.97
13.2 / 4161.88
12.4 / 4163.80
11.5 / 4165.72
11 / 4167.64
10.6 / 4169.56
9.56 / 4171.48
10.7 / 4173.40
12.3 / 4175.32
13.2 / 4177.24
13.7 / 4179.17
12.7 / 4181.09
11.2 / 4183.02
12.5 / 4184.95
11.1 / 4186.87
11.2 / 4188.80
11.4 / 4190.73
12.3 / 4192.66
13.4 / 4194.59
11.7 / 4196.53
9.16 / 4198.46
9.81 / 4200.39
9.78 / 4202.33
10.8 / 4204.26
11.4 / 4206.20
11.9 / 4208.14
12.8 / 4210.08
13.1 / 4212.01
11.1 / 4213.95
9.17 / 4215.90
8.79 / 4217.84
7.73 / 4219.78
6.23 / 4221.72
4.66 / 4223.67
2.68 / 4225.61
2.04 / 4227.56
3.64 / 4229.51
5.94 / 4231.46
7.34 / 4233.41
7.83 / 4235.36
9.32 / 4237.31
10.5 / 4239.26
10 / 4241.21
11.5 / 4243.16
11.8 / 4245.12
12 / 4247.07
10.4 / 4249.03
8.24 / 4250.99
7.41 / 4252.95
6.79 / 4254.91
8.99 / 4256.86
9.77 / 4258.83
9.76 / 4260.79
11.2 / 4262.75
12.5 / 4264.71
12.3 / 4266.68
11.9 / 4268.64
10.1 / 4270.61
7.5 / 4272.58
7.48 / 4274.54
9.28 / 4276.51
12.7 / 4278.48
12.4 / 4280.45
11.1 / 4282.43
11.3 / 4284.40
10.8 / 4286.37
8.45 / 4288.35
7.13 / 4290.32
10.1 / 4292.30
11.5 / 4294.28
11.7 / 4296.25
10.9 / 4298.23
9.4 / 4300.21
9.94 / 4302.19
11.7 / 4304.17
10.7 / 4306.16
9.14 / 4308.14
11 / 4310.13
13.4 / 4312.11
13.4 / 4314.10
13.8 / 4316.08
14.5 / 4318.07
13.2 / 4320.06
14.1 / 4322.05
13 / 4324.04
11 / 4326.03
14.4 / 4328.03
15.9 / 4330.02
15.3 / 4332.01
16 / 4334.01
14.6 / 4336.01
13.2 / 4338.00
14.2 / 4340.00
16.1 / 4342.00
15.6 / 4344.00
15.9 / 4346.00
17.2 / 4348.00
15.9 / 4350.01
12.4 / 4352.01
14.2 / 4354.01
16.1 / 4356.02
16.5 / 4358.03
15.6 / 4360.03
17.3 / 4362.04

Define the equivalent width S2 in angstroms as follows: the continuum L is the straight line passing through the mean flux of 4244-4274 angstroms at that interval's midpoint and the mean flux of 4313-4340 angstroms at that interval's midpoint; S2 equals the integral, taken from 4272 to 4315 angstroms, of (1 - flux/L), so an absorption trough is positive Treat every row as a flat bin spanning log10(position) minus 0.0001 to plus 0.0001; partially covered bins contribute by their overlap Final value 5.5 angstroms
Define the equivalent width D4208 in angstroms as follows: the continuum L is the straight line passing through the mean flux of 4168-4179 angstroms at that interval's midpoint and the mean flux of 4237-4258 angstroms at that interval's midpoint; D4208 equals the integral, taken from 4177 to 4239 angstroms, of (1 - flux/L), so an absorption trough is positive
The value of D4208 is 6.3 angstroms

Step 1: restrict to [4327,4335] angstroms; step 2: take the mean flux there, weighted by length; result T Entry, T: 15.4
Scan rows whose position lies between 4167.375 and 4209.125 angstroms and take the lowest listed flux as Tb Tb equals 9.16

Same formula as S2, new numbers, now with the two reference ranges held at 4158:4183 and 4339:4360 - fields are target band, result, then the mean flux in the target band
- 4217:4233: 9.5 angstroms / 5.26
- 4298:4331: 5.4 angstroms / 12.4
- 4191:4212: 2.0 angstroms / 11.4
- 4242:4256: 3.9 angstroms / 9.73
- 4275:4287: 2.6 angstroms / 11.1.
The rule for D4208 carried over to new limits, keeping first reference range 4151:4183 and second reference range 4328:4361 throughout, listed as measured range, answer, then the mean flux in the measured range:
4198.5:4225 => 6.2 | 9.67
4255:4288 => 8.1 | 10.4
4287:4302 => 4.6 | 9.91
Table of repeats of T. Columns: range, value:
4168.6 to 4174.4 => 10.3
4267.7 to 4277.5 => 9.24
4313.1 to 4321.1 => 13.7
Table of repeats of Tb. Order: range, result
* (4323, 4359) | 11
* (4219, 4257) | 2.04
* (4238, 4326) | 6.79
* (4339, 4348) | 14.2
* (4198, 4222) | 6.23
